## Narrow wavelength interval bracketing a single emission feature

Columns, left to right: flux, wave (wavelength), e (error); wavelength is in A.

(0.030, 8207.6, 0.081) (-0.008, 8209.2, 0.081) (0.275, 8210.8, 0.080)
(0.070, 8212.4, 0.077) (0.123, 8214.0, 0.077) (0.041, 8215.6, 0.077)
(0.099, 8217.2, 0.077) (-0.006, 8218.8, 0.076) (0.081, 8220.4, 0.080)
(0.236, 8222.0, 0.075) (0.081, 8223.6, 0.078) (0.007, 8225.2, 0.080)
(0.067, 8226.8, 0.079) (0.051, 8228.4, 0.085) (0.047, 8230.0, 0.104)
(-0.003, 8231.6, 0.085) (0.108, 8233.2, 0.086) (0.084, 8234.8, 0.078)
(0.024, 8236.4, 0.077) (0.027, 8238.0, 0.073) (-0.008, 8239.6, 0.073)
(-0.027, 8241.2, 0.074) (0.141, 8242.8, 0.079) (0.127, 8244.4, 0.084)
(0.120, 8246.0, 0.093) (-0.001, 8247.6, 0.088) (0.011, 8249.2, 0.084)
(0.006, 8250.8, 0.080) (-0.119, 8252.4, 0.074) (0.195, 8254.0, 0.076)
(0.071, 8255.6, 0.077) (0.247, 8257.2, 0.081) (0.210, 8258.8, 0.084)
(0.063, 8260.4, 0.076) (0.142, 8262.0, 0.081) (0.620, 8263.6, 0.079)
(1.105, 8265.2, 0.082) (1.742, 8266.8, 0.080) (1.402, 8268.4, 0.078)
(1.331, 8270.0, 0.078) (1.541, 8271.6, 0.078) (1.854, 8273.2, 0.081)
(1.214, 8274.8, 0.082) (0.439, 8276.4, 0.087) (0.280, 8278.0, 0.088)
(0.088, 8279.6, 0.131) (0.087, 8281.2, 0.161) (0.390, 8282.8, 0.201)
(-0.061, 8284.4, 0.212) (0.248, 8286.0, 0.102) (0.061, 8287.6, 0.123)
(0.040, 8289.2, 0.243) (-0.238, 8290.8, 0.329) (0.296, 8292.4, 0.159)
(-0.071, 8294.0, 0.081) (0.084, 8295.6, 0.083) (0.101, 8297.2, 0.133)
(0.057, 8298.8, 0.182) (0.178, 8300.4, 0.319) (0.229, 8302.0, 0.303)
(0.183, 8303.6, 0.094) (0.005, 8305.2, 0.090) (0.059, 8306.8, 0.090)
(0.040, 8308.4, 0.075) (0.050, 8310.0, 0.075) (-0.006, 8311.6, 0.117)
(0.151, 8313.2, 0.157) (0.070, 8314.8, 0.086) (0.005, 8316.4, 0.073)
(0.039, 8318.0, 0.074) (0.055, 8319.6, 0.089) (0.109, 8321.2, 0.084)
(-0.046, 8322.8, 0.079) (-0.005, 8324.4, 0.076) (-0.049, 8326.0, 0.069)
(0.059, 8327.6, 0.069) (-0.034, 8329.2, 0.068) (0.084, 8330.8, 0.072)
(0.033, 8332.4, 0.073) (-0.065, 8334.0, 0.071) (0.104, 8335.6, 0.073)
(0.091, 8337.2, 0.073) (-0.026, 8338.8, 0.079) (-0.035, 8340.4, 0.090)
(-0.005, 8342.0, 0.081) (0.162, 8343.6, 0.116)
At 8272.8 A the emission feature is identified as [O II]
